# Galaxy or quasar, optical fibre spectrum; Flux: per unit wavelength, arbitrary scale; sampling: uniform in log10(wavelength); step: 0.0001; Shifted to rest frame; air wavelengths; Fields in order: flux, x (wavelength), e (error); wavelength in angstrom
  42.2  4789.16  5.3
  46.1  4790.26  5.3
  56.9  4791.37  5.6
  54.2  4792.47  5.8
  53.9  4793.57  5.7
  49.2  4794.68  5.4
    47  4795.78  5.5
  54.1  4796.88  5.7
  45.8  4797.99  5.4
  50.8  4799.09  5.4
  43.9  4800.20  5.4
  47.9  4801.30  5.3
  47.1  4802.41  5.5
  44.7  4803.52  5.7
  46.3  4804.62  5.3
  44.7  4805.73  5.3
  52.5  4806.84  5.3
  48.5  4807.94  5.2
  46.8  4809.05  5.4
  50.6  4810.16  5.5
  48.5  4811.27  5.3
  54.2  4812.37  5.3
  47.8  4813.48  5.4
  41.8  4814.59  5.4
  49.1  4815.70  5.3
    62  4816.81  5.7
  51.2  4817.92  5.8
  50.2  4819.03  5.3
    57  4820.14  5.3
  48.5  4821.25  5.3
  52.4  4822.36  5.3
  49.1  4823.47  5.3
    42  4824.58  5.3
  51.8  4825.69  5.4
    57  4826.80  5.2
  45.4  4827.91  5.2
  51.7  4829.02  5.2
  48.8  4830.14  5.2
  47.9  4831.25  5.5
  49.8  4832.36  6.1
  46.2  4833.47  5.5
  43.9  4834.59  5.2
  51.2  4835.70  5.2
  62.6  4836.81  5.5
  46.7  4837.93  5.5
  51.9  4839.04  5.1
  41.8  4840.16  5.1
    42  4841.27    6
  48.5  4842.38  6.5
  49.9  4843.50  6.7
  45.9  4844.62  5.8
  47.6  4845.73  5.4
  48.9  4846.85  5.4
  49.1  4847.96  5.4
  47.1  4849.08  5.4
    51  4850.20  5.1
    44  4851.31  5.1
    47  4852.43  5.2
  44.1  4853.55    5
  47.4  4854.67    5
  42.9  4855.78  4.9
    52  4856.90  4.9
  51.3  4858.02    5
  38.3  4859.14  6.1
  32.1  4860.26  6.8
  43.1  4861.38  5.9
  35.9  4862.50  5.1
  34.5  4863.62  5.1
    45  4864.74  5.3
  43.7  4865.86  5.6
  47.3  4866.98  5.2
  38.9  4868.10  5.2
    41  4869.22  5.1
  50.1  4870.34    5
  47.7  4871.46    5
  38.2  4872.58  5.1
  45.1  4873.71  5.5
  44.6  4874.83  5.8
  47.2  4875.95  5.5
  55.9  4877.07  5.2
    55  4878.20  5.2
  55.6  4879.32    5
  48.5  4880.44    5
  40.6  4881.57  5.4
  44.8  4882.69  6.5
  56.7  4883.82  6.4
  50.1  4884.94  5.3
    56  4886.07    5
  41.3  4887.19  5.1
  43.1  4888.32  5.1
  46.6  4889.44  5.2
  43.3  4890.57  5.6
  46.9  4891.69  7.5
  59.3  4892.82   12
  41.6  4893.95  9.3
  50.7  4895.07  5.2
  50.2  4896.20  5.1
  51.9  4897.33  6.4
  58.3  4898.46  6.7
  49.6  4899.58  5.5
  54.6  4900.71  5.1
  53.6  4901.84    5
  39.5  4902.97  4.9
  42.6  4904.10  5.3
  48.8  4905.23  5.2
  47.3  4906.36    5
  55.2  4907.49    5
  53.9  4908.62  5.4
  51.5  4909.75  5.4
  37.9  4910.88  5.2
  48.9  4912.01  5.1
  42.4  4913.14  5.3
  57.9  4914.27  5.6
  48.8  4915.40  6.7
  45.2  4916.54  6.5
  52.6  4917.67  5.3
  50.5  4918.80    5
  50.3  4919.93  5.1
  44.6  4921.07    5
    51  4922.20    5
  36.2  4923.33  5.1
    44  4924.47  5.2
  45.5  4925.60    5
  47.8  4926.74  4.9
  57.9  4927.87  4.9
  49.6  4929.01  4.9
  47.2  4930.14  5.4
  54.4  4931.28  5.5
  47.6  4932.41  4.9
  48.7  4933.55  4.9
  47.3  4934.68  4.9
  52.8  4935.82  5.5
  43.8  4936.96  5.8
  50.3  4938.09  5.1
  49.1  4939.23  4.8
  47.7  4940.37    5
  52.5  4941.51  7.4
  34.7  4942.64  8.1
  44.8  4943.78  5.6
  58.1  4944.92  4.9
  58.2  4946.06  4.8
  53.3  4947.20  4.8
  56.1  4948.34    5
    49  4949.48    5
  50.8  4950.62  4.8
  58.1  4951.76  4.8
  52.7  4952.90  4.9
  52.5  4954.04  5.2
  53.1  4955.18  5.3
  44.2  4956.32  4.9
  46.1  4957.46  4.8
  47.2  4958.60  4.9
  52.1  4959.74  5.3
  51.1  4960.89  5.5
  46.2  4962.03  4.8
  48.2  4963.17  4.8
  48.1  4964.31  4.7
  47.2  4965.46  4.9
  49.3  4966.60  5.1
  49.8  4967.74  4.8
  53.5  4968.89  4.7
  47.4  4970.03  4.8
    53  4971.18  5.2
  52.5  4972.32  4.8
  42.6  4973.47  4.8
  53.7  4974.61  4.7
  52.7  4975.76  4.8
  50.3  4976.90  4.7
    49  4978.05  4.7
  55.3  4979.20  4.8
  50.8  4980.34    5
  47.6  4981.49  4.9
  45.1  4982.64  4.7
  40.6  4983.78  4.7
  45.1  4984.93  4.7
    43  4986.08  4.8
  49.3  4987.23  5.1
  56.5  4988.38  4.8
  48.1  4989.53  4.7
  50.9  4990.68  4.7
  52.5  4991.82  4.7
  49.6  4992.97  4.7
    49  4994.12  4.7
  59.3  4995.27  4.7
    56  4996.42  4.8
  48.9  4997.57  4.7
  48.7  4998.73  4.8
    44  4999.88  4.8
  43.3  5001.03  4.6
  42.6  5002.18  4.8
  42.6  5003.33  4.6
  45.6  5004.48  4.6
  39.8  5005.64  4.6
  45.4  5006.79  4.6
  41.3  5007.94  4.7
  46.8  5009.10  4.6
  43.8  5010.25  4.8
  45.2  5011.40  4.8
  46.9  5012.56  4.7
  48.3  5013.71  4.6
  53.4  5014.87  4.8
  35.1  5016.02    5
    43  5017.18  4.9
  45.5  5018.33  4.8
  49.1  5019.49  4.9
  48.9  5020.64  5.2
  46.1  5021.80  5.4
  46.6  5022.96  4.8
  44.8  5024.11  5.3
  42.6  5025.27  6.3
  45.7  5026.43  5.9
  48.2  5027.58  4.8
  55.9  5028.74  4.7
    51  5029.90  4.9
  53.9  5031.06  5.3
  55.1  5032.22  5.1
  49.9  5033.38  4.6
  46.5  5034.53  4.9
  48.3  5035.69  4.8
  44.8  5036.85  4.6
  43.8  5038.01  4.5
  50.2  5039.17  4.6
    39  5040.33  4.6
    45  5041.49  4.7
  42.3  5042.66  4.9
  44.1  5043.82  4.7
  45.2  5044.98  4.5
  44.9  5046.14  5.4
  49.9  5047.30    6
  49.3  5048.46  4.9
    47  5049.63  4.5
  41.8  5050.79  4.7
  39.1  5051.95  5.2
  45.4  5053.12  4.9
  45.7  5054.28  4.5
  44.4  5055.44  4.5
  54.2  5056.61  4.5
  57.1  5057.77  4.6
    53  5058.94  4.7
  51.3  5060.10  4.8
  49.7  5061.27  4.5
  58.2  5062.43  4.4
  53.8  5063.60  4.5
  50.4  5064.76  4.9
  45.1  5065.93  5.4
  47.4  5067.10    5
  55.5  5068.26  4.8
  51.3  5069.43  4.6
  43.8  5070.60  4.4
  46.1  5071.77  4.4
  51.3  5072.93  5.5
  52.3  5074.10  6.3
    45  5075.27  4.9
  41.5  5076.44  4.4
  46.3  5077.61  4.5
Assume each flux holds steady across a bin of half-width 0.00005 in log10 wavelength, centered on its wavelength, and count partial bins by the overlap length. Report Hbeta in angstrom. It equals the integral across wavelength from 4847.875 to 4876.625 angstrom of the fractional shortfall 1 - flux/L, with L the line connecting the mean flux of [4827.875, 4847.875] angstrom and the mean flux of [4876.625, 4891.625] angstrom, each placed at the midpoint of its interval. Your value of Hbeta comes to 2.7 angstrom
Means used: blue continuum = 48.5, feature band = 44.1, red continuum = 48.9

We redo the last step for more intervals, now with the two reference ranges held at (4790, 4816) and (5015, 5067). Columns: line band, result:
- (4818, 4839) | -0.63 angstrom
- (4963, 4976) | -0.50 angstrom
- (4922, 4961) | -1.17 angstrom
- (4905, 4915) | -0.21 angstrom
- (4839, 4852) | 0.40 angstrom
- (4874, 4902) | -0.77 angstrom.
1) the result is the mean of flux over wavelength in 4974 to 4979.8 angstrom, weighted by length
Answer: 52.2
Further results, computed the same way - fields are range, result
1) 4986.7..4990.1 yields 51.3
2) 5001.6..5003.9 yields 42.7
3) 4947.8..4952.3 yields 53.4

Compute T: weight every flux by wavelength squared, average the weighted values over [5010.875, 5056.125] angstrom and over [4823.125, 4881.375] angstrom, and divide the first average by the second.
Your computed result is 1.1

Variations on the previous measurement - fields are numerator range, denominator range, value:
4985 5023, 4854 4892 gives 1.09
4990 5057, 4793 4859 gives 1.04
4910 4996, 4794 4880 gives 1.09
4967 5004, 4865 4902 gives 1.06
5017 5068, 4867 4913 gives 1.06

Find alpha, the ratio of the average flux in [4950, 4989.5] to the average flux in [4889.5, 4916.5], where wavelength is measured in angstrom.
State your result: 1.0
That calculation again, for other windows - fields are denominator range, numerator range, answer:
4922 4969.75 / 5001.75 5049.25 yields 0.94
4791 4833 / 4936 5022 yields 0.98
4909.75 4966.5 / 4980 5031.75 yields 0.96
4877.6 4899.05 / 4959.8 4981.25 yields 1.01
